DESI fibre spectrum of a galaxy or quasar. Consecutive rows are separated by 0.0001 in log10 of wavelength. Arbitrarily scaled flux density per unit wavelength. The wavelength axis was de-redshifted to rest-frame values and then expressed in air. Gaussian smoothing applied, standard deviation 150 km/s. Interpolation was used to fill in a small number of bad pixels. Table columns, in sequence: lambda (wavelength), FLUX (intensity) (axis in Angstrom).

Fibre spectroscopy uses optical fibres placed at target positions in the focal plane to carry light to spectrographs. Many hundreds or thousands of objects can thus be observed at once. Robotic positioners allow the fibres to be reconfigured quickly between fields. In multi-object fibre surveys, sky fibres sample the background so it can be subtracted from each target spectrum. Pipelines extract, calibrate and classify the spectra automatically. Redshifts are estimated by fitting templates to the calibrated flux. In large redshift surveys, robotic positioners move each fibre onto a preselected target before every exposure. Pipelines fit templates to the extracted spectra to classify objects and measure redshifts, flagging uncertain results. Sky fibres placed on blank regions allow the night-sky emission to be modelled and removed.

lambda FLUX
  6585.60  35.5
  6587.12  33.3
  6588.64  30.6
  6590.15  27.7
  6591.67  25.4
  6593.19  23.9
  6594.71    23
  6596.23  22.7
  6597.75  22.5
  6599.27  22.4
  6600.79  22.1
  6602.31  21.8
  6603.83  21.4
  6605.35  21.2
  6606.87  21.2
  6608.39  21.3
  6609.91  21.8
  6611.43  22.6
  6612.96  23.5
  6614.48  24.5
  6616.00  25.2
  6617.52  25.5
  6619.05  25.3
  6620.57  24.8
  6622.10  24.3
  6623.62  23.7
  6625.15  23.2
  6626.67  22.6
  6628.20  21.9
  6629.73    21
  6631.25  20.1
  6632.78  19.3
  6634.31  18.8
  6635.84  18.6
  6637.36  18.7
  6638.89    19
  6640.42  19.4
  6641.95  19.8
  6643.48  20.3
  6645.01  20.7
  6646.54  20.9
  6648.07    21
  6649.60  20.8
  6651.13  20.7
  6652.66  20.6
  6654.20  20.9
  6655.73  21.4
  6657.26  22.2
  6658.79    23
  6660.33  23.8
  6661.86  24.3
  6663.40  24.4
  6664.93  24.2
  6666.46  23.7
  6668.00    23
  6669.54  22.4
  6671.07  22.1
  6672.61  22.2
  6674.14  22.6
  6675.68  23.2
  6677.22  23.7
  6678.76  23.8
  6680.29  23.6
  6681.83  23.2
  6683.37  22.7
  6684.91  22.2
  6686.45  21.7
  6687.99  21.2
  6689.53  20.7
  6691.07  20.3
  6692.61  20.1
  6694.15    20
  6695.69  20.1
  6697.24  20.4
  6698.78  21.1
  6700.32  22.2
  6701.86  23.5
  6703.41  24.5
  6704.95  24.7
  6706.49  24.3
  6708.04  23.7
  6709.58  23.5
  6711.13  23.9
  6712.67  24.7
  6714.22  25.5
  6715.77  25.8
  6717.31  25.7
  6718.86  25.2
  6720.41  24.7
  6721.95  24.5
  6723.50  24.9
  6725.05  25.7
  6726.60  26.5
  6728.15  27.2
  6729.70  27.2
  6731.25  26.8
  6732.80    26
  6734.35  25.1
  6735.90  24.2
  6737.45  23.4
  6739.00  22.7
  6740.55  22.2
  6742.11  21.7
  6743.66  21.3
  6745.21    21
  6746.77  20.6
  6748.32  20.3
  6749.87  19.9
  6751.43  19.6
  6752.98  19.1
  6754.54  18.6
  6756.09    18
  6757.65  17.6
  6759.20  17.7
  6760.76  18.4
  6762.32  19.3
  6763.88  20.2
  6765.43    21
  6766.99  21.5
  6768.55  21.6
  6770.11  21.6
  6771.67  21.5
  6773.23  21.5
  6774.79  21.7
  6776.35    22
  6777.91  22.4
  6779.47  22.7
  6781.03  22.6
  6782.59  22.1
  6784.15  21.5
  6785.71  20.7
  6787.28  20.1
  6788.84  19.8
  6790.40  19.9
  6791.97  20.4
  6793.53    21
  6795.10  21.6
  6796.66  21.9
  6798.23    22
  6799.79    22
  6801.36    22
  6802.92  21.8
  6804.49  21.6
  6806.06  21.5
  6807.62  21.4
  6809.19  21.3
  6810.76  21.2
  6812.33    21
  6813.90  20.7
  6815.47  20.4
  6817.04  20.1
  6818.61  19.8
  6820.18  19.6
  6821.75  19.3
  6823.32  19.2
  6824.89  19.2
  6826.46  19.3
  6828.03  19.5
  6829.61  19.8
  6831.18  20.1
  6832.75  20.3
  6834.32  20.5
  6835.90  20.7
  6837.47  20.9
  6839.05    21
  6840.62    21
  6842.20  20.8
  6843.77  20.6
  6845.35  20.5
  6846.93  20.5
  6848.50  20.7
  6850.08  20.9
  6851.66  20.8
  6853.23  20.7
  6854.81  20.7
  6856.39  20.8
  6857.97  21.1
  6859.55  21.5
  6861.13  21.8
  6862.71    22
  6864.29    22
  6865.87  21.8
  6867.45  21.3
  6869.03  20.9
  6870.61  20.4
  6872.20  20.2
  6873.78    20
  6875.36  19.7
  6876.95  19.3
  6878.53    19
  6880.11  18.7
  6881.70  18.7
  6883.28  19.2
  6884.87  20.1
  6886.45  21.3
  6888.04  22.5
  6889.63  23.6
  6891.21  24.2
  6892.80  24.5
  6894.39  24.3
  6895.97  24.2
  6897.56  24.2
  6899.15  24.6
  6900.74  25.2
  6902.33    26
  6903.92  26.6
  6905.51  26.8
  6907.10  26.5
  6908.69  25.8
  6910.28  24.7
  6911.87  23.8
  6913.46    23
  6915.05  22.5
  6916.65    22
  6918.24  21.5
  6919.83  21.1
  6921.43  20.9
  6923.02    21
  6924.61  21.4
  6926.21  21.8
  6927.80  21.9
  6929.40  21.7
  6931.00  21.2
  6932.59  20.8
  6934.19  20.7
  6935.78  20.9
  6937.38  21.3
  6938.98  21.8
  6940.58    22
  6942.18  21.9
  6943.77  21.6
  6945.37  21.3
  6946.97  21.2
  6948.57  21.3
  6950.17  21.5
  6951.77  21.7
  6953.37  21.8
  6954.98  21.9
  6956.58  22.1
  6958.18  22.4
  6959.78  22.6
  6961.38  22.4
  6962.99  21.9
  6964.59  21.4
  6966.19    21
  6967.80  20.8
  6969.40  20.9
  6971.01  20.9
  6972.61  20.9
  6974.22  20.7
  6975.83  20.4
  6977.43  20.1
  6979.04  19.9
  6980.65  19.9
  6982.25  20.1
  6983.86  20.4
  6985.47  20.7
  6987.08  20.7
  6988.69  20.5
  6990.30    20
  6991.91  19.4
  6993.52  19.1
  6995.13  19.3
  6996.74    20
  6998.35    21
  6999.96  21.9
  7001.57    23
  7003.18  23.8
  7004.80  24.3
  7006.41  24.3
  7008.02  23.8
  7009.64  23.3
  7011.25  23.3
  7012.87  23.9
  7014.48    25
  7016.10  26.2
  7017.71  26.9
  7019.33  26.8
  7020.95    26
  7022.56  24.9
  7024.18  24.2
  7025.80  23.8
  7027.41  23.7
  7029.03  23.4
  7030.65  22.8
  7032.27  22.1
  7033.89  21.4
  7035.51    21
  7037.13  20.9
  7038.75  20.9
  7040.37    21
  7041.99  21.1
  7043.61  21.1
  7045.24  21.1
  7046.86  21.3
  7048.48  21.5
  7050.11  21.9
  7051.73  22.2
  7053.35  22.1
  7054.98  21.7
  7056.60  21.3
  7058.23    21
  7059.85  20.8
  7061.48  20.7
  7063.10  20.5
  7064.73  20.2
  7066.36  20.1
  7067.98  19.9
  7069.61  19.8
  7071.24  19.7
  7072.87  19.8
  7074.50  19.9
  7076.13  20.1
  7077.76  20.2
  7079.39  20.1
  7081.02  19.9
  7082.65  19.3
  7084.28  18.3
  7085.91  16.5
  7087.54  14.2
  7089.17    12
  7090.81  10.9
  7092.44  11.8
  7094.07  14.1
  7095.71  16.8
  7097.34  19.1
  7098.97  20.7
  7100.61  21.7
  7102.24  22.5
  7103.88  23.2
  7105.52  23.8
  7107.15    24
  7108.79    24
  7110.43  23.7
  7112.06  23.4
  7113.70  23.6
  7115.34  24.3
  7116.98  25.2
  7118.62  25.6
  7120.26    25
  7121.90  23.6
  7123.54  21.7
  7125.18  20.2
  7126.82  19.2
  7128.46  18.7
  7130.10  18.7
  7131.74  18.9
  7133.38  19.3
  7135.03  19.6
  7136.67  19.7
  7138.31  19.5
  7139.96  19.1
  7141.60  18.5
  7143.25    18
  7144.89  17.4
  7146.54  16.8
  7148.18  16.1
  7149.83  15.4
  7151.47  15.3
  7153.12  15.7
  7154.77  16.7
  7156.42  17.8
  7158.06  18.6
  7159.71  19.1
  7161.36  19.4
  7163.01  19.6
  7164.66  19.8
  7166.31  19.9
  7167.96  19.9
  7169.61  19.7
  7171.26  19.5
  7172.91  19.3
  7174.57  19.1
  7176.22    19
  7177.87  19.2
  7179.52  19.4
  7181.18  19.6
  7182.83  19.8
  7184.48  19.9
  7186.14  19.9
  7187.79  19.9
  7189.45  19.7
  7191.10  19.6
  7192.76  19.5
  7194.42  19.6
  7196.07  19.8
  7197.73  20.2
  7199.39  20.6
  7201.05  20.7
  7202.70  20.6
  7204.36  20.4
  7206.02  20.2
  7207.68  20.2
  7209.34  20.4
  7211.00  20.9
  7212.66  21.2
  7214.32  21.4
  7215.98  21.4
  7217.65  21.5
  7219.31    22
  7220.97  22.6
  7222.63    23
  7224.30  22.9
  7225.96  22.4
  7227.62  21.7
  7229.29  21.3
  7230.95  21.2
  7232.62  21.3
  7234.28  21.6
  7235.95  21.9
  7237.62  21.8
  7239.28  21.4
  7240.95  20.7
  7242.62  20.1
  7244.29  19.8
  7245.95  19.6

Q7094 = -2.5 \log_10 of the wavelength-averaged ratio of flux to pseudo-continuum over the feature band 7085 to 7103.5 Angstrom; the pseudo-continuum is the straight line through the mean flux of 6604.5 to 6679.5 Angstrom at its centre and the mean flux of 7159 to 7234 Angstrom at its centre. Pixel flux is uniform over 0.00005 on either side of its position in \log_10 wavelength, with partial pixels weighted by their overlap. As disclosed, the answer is 0.24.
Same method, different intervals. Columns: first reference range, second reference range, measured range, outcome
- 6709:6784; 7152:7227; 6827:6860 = 0.068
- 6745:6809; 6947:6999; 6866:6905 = -0.062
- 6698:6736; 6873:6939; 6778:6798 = 0.128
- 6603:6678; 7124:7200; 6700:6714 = -0.112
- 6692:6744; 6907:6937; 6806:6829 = 0.145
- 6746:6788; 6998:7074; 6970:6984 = 0.082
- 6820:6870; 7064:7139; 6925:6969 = -0.061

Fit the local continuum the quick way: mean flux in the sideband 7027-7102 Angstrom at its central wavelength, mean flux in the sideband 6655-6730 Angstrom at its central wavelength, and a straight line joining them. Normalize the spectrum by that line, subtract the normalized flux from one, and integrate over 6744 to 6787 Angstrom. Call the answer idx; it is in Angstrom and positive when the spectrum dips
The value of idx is 4.0 Angstrom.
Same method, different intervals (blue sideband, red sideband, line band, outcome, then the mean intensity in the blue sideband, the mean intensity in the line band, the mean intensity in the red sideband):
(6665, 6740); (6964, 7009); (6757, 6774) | 2.1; 23.6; 20.2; 21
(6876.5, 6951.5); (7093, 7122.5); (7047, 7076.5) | 2.1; 22.4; 20.8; 22.4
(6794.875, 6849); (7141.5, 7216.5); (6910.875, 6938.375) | -1.9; 20.7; 21.6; 19.2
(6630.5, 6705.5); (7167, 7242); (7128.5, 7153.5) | 3.4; 21.7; 17.9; 20.6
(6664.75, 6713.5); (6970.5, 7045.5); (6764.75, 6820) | 2.8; 22.6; 21.3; 22.1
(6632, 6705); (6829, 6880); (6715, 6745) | -4.7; 21.7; 24.7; 20.7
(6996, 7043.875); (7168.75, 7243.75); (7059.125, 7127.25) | 5.9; 23.2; 20.2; 20.6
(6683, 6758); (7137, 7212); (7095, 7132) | -4.8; 22.8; 22.1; 19.1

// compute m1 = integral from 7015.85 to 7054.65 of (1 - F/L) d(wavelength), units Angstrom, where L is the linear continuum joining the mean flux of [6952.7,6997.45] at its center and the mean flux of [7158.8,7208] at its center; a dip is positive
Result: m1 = -4.33 Angstrom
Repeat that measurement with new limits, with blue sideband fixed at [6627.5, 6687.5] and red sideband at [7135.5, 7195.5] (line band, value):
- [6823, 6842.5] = 0.5 Angstrom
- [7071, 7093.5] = 2.4 Angstrom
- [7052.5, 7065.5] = -1.1 Angstrom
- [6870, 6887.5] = 0.6 Angstrom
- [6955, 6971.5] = -1.4 Angstrom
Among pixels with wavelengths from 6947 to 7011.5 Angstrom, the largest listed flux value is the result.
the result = 24.3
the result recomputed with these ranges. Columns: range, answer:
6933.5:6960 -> 22.6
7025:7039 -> 23.8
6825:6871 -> 22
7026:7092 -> 23.7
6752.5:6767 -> 21.5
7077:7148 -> 25.6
